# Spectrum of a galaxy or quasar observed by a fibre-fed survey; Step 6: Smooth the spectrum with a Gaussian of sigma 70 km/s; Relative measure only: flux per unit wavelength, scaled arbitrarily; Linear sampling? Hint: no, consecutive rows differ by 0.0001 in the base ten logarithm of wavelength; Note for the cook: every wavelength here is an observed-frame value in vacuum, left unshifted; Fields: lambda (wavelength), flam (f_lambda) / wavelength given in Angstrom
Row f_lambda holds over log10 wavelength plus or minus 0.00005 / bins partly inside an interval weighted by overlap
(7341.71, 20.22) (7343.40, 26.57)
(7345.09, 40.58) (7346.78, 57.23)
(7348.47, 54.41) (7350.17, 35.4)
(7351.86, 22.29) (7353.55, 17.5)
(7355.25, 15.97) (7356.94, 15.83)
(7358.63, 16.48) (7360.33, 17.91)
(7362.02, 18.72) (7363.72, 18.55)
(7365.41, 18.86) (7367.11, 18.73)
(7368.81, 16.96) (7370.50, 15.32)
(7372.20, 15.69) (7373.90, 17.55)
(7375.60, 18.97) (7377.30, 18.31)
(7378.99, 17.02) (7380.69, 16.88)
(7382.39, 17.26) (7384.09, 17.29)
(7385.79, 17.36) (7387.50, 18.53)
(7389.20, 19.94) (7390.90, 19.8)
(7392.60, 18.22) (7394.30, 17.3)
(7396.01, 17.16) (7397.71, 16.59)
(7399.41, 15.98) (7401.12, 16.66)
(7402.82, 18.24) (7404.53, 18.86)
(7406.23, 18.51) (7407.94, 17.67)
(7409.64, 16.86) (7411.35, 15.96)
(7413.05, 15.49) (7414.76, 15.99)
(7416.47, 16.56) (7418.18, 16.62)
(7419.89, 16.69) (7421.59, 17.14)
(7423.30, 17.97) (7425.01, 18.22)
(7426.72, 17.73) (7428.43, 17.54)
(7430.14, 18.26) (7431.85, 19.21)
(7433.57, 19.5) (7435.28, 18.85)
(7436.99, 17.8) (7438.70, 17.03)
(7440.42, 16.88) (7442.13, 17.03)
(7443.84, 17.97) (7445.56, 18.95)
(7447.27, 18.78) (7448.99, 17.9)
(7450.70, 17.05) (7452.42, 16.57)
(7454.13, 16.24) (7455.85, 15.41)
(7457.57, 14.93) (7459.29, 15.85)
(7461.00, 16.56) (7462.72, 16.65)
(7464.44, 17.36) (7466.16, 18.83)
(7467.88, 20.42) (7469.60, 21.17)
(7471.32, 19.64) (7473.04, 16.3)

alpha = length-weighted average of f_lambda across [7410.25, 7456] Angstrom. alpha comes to 17.4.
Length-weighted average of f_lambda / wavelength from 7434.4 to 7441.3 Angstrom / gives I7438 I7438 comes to 17.7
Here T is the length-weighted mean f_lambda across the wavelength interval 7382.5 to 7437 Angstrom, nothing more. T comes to 17.6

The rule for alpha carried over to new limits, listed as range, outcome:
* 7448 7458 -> 16.4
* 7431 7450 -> 18.2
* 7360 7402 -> 17.7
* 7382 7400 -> 17.8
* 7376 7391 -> 18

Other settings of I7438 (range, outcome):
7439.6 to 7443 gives 17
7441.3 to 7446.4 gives 18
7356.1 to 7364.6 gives 17.5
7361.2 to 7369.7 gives 18.3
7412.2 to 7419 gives 16.2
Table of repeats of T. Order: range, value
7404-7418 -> 16.9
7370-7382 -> 17.2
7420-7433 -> 18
